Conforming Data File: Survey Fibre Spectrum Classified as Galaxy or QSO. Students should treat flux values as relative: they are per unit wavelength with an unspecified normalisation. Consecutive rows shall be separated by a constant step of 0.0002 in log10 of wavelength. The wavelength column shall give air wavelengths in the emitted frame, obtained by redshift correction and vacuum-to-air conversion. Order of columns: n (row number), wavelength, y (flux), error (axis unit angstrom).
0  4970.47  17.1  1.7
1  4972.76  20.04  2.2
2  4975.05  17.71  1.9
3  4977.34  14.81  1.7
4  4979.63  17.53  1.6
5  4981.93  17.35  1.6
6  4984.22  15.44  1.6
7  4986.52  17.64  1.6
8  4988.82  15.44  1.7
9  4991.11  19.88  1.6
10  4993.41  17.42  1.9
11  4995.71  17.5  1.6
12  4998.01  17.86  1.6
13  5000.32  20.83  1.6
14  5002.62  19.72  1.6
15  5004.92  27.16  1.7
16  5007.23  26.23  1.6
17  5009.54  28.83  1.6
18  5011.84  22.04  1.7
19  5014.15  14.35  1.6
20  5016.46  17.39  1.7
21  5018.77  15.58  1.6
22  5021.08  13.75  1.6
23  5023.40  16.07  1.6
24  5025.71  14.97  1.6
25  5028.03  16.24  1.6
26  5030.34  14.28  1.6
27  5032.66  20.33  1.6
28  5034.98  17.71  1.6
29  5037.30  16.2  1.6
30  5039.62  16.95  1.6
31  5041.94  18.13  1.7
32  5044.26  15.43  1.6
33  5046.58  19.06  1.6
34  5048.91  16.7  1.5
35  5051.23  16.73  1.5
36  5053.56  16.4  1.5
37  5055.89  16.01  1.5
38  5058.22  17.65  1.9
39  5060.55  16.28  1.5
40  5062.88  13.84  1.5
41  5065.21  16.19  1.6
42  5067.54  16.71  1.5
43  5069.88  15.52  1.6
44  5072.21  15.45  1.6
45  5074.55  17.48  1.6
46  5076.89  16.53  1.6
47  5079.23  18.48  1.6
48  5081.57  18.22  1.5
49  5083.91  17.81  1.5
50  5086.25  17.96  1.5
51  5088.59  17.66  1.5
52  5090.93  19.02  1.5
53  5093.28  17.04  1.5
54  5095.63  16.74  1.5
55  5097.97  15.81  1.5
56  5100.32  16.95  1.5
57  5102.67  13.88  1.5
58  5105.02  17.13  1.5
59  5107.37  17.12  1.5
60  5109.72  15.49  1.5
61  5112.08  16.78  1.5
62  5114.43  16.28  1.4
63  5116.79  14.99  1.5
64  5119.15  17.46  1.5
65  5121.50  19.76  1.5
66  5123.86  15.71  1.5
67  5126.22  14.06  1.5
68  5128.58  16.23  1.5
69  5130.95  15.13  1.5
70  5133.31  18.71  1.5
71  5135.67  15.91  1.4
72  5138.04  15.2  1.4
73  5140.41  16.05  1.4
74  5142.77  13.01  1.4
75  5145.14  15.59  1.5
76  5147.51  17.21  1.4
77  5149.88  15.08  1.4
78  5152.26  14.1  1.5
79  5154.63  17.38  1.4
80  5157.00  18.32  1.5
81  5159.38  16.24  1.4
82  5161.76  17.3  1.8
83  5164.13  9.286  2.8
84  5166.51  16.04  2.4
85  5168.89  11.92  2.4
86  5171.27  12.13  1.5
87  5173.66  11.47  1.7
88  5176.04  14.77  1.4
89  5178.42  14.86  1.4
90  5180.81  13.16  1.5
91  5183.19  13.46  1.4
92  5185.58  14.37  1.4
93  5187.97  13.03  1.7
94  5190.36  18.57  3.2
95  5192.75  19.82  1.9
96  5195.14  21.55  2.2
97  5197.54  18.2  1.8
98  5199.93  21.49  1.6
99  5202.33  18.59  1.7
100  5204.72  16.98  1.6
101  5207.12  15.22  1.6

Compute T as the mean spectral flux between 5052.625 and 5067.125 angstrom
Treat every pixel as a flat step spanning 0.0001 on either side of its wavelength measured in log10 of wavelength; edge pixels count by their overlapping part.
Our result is 16.1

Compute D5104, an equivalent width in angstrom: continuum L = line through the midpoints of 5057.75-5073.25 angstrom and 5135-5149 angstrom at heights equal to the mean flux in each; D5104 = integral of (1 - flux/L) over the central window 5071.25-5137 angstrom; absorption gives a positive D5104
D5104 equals -4.6 angstrom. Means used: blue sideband 15.9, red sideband 15.5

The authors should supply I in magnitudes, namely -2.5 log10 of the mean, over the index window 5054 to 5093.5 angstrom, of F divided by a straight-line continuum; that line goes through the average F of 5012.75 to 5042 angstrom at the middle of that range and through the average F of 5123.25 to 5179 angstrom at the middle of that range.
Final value -0.07 mag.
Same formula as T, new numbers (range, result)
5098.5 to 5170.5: 15.8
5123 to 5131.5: 15.3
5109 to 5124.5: 16.7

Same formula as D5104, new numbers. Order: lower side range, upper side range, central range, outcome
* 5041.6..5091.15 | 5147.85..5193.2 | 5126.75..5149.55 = -0.6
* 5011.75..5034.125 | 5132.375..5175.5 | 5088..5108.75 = -1.6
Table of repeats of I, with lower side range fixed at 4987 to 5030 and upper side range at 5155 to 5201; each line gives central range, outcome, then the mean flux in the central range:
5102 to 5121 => 0.035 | 16.3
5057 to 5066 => 0.119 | 16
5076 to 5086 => -0.022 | 17.8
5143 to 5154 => 0.055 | 15.4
